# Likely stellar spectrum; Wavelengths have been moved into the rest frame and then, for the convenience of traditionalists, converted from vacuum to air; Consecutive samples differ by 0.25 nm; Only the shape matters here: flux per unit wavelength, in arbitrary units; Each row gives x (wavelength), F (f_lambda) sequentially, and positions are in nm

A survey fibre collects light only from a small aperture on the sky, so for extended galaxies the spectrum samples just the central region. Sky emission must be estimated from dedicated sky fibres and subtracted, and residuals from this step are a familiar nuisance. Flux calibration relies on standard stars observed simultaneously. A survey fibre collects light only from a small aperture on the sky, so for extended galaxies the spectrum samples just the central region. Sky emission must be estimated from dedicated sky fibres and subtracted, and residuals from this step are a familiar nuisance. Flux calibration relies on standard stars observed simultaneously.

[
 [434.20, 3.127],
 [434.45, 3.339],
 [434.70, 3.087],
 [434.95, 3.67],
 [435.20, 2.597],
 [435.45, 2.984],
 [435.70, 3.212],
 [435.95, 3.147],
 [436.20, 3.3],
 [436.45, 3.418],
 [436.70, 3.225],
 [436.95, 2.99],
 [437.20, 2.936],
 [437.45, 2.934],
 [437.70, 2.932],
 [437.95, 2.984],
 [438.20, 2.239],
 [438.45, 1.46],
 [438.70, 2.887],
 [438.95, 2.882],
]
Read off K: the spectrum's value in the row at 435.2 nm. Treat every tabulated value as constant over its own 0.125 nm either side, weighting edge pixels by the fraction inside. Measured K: 2.597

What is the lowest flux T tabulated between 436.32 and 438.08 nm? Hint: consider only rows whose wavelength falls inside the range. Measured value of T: 2.932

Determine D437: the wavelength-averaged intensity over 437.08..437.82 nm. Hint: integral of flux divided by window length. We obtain 2.93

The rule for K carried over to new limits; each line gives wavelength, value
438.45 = 1.46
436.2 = 3.3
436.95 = 2.99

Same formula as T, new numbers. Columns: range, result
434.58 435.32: 2.597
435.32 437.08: 2.984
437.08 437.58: 2.934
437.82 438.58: 1.46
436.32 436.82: 3.225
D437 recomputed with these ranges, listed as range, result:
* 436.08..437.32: 3.17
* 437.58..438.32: 2.72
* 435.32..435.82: 3.09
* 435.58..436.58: 3.27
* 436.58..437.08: 3.1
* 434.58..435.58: 3.09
